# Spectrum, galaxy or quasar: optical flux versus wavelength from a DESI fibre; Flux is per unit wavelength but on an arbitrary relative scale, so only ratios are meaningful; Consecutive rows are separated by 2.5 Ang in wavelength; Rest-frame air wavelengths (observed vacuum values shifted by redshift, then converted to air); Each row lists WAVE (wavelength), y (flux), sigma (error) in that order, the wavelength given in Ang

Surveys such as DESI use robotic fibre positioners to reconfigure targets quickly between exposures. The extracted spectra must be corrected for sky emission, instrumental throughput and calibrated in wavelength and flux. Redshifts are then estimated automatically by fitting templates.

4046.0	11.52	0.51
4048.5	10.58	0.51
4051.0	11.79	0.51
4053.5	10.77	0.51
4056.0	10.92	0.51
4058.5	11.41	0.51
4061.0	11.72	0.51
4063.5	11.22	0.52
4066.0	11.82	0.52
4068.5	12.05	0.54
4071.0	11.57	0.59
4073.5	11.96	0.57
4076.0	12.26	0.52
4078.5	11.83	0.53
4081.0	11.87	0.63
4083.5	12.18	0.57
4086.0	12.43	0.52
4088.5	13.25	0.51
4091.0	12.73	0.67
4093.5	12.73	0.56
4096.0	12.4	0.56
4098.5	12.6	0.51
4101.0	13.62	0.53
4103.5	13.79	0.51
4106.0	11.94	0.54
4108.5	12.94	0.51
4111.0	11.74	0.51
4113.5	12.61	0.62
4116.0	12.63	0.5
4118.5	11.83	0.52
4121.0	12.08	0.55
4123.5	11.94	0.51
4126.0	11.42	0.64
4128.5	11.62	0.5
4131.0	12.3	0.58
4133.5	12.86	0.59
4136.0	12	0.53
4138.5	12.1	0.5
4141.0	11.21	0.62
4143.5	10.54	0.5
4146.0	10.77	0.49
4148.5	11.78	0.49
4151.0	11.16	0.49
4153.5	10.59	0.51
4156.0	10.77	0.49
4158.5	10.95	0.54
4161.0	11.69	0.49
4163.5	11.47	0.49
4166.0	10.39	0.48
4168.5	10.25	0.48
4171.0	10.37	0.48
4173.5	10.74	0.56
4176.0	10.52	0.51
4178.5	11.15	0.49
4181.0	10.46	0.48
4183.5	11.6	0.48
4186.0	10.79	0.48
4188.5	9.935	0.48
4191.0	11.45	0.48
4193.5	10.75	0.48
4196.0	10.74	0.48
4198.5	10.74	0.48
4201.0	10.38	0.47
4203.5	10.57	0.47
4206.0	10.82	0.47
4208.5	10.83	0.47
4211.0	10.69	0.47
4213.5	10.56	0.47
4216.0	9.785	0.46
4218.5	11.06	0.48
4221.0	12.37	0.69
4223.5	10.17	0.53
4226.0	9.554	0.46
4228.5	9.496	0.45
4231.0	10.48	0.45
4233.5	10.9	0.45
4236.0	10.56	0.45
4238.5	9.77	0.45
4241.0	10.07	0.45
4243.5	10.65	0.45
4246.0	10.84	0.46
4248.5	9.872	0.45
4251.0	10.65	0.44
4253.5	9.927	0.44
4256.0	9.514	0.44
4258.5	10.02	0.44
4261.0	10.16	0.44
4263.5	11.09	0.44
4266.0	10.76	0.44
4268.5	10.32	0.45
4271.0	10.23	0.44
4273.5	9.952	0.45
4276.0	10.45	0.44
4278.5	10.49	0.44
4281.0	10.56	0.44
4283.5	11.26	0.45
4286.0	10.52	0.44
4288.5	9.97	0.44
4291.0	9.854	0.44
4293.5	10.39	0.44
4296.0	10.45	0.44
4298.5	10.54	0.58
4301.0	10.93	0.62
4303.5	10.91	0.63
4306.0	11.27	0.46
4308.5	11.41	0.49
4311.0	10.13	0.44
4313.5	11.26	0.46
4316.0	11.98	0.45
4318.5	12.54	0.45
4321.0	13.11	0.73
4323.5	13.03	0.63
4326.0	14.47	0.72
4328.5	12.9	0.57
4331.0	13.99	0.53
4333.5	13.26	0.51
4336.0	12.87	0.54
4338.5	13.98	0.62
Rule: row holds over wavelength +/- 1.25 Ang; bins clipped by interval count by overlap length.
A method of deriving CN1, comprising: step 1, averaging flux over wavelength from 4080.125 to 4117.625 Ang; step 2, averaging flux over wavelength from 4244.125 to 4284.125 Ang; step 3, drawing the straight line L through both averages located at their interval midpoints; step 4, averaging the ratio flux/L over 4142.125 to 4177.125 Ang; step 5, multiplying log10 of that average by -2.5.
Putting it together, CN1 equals 0.09 mag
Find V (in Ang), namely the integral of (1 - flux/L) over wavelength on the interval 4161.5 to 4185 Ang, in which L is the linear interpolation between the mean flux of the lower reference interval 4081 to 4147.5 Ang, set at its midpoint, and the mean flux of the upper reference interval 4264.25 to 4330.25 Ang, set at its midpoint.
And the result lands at 2.1 Ang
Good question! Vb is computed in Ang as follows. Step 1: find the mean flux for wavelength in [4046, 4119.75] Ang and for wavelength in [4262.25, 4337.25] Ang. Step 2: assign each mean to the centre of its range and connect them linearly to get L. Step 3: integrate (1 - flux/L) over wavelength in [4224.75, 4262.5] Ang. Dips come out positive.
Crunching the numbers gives 4.5 Ang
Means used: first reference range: 12.1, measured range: 10.2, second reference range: 11.4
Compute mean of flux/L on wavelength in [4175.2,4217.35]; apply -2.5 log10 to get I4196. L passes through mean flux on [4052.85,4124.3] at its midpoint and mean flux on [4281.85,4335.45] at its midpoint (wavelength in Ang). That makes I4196 0.12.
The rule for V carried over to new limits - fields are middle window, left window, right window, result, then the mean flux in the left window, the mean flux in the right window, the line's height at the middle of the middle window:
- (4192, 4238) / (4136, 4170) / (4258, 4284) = 0.81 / 11.1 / 10.5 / 10.8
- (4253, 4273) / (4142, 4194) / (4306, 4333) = 2.71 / 10.9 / 12.4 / 11.9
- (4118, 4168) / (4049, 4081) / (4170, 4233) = -1.79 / 11.6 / 10.6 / 11.1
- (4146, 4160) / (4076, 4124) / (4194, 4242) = 0.68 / 12.5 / 10.5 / 11.6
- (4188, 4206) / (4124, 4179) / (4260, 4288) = 0.44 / 11.2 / 10.5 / 11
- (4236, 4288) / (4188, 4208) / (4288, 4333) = 4.17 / 10.7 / 11.7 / 11.3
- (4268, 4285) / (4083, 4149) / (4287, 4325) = 1.33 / 12.2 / 11.2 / 11.4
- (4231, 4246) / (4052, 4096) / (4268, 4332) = 1.33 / 11.9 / 11.3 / 11.4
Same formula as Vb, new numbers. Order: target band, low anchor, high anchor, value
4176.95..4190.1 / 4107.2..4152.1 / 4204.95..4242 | 0.3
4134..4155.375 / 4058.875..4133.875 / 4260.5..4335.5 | 1.3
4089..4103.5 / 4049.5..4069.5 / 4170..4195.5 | -2.2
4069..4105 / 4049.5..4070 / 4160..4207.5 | -3.8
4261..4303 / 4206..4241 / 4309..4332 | 4.4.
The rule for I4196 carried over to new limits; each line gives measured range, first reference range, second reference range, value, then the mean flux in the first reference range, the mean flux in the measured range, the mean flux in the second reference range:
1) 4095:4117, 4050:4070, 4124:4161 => -0.11 mag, 11.5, 12.7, 11.5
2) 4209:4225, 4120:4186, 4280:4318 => 0.03 mag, 11.2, 10.8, 10.8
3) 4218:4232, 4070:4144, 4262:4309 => 0.07 mag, 12.3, 10.5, 10.6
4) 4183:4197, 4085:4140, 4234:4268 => 0.04 mag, 12.4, 10.8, 10.3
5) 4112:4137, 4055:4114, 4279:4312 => -0.02 mag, 12.2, 12.1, 10.6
